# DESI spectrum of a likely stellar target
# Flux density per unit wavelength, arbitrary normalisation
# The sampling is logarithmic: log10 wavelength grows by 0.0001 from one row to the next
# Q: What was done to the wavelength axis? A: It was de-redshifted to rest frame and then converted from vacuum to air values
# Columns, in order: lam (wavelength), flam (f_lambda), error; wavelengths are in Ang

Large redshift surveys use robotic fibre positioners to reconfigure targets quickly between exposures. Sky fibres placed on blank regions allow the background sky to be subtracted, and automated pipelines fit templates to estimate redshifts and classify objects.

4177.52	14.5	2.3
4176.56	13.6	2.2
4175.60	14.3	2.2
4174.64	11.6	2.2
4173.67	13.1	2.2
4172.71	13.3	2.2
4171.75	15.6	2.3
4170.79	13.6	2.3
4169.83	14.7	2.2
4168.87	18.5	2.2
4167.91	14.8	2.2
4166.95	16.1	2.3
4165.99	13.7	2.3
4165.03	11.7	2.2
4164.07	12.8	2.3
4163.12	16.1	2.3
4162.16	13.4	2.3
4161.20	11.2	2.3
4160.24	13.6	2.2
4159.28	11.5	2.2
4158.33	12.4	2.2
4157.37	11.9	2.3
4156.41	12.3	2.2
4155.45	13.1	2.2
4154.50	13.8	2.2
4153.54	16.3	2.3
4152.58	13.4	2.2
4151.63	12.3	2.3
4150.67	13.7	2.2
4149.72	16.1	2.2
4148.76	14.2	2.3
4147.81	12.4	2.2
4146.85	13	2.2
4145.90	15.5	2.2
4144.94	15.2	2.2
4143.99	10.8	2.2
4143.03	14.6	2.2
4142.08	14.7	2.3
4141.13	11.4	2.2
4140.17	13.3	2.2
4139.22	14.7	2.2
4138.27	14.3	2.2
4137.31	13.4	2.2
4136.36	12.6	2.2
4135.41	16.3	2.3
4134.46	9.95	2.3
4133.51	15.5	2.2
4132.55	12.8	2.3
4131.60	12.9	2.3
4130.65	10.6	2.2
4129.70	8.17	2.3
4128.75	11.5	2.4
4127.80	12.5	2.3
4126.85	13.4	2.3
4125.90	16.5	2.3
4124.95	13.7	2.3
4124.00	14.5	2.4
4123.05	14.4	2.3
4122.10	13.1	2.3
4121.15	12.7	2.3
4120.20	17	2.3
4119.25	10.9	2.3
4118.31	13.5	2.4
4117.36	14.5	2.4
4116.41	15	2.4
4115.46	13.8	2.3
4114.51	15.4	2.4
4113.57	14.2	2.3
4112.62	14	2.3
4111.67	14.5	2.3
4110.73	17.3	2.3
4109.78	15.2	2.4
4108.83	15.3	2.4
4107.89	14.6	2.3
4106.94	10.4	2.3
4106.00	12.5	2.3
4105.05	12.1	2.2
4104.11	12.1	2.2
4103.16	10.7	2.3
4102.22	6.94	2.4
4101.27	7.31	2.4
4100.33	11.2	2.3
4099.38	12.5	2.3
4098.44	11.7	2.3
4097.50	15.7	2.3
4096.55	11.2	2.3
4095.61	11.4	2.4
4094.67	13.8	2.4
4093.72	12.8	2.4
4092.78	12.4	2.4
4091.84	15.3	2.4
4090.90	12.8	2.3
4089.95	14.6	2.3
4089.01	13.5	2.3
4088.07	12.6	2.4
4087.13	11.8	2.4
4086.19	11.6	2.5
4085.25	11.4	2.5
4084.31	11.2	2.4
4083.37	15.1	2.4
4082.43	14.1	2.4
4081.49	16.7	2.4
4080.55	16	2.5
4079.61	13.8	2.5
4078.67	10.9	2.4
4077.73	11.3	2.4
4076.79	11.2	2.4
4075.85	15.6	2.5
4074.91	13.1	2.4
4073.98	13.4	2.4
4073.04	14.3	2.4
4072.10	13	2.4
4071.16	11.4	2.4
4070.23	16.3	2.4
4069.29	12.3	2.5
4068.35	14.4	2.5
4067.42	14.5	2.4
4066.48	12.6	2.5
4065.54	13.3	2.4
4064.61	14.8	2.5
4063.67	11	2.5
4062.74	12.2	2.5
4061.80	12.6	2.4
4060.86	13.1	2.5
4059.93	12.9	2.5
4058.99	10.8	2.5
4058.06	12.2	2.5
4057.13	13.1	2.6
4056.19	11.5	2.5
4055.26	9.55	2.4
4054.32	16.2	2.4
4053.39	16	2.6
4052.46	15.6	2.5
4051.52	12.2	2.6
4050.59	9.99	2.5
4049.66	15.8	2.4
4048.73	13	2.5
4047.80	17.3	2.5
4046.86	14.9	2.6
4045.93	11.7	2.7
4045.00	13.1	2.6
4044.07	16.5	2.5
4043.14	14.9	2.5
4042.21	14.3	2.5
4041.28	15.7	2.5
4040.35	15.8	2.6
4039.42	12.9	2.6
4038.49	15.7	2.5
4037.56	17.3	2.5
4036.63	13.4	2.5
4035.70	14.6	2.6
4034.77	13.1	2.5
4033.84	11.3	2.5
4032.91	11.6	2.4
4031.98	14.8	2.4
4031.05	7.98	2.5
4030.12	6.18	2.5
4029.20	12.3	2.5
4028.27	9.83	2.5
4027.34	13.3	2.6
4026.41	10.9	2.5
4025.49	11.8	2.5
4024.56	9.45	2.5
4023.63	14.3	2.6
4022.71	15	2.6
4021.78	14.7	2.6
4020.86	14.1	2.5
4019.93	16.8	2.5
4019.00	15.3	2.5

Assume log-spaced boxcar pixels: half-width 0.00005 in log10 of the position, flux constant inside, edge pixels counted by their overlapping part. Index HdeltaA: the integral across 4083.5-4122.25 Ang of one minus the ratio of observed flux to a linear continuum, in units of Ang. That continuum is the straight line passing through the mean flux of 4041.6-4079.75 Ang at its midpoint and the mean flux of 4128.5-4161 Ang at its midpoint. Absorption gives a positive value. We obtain 0.9 Ang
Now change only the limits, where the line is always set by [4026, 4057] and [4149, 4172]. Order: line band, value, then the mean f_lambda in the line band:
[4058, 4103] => 2.3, 12.8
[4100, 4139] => 1.5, 13.1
